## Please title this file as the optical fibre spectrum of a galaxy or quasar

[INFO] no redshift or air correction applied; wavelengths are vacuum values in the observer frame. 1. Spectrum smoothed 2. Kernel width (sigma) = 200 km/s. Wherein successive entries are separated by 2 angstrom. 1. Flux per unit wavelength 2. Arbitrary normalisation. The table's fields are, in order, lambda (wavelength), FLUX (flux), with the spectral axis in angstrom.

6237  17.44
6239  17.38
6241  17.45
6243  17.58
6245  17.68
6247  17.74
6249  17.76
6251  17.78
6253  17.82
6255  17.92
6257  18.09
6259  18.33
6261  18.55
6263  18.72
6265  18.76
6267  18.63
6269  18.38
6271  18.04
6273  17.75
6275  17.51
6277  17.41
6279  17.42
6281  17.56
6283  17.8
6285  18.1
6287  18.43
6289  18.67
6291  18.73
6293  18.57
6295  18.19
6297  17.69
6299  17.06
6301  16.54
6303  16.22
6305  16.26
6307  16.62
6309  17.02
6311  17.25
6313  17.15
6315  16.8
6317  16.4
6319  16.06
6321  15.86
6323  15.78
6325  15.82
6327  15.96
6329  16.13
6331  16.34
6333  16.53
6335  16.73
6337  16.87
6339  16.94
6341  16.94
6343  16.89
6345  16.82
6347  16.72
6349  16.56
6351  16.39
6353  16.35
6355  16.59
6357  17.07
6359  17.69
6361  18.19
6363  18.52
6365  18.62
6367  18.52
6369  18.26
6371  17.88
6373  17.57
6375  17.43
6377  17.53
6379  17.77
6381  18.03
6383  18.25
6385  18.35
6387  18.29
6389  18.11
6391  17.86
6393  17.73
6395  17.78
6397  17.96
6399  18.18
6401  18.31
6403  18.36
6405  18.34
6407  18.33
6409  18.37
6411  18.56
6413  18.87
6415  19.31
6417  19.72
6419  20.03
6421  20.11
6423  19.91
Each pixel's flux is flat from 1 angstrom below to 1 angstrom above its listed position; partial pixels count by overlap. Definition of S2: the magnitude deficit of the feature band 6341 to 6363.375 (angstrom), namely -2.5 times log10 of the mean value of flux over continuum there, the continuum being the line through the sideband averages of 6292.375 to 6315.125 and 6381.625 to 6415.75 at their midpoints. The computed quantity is 0.043 mag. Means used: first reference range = 17.1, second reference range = 18.3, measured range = 17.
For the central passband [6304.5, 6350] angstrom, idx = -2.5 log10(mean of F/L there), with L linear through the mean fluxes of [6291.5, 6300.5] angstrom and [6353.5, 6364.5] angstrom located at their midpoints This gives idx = 0.075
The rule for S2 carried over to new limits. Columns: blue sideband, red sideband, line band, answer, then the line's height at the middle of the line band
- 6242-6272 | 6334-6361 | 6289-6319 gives 0.02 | 17.5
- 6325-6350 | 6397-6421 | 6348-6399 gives 0.00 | 17.7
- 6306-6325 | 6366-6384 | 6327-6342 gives 0.02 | 17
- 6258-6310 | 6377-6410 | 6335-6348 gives 0.07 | 18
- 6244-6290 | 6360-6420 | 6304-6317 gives 0.08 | 18.1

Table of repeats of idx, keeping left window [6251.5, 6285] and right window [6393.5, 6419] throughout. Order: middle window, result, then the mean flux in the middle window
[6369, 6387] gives 0.03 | 17.9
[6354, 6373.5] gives 0.03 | 17.9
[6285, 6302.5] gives 0.01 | 17.9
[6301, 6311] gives 0.10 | 16.6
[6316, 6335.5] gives 0.13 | 16.1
